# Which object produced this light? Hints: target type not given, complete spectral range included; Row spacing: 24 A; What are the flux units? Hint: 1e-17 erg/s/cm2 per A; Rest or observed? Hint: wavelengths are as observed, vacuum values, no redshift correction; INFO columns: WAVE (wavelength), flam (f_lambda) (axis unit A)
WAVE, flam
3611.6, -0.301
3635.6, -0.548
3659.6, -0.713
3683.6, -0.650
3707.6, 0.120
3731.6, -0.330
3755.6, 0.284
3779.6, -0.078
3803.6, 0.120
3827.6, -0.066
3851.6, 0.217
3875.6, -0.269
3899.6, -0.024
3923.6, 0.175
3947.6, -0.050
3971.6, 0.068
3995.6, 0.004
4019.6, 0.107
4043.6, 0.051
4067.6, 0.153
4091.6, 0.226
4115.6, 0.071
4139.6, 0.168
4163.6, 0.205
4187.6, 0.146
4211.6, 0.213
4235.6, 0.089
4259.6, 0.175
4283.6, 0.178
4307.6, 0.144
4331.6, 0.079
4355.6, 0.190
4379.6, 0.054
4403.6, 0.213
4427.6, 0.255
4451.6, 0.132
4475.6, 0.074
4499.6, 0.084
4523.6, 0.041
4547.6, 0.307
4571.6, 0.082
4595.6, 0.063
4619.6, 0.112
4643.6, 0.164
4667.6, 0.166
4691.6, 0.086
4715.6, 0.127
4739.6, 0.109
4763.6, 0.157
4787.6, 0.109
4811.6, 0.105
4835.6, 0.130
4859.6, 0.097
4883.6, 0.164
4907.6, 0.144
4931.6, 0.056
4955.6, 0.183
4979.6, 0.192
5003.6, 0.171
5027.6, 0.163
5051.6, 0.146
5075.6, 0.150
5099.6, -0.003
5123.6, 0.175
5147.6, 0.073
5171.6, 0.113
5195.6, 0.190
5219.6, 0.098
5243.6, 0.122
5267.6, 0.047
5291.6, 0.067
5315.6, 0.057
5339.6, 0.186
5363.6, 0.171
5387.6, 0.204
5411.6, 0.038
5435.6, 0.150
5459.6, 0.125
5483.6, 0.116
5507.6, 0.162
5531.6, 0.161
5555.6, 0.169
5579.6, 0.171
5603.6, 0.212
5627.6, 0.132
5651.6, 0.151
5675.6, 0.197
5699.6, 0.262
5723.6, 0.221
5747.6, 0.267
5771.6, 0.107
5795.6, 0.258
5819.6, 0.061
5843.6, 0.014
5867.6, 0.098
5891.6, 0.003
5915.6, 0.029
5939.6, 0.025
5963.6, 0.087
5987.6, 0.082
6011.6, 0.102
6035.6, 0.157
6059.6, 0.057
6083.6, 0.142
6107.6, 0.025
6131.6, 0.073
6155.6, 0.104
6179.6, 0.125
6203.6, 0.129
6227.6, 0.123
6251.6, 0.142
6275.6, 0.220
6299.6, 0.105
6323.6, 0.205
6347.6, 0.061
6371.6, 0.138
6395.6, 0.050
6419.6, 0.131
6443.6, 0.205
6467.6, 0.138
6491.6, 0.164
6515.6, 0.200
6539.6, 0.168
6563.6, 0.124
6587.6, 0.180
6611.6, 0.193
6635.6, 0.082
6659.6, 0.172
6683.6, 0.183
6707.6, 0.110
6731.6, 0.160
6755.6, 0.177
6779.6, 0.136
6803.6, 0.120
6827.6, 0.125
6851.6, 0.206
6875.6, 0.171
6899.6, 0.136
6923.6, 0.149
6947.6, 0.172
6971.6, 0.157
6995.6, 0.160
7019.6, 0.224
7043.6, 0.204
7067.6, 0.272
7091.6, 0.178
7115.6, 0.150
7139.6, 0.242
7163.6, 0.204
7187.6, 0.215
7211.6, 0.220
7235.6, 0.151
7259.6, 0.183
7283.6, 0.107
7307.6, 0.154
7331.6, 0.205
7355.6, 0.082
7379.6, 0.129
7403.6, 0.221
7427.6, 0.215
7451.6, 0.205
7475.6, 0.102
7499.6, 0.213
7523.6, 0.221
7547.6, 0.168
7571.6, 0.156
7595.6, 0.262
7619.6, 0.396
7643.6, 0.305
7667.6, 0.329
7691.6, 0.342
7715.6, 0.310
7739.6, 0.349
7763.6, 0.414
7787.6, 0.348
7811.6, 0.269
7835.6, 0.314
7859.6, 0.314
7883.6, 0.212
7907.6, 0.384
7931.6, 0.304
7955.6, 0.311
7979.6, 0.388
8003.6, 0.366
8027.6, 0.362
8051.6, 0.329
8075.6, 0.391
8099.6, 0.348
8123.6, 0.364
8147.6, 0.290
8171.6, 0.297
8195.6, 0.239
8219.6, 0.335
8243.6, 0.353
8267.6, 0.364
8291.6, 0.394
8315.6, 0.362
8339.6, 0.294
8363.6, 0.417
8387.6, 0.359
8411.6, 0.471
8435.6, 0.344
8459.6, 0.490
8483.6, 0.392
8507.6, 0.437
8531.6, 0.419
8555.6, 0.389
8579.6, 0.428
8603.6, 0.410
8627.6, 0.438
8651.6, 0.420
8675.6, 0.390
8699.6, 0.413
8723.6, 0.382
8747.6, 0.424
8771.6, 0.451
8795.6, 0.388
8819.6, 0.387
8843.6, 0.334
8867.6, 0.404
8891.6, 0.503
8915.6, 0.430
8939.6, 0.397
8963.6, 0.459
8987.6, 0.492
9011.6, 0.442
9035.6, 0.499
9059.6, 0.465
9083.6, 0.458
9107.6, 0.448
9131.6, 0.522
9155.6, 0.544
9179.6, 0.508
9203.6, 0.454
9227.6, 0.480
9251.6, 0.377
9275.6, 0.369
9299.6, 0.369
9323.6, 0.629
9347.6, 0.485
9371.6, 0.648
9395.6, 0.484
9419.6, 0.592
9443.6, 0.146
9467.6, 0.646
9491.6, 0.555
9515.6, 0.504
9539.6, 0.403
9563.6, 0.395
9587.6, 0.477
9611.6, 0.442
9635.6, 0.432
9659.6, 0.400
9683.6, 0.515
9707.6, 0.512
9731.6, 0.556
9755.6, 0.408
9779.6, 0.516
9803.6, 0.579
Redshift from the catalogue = 0.903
